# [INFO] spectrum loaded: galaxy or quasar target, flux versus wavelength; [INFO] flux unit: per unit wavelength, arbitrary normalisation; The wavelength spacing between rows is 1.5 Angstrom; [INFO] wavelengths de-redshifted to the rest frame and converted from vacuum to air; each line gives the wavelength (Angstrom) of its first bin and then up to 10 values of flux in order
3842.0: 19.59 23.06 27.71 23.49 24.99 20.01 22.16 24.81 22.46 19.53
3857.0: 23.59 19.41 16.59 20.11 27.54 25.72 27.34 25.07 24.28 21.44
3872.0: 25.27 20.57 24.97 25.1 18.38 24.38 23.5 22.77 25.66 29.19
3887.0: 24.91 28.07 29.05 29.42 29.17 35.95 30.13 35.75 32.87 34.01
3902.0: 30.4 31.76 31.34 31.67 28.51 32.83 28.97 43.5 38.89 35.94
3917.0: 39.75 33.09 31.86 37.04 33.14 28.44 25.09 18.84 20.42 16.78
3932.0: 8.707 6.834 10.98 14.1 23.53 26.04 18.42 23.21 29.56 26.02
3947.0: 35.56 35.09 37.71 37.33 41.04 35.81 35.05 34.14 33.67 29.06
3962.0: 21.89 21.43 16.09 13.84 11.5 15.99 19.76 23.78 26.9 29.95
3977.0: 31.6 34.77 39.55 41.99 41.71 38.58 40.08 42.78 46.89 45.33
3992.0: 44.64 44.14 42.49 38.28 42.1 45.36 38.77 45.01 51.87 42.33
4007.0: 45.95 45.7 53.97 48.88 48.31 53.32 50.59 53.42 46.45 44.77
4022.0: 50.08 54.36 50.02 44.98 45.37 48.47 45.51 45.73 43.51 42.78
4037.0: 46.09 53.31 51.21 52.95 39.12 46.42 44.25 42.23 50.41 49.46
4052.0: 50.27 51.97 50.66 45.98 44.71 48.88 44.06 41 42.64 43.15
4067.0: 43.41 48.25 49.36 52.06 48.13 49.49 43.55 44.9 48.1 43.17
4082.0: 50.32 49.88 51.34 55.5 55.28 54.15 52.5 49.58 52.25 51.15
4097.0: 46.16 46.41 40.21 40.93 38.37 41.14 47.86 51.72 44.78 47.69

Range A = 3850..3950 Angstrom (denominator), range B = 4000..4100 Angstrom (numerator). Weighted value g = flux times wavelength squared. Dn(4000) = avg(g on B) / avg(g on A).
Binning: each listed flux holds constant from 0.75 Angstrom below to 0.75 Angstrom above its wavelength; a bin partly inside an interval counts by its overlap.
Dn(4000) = 1.95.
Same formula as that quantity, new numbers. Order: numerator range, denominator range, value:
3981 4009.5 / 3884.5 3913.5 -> 1.45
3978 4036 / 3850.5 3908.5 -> 1.85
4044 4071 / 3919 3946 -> 2.23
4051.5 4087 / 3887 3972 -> 1.83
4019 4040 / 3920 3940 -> 2.36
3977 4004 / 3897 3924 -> 1.29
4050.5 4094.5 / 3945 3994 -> 1.57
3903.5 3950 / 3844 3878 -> 1.22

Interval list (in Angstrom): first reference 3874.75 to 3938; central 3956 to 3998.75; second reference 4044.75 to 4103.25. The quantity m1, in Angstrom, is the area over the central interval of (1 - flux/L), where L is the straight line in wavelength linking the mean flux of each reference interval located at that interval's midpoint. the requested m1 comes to 4.4 Angstrom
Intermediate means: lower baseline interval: 27.6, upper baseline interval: 47.6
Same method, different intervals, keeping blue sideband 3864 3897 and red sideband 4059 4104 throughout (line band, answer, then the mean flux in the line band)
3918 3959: 6.85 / 26.9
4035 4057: -2.14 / 47.9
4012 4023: -2.45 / 49.7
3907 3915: -1.42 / 34.5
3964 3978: 5.66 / 21.3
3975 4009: -3.45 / 41.8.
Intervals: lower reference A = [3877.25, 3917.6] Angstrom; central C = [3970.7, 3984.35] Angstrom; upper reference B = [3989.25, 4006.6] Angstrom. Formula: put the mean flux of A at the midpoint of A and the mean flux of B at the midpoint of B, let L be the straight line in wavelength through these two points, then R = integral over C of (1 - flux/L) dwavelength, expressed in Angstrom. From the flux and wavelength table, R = 2.8 Angstrom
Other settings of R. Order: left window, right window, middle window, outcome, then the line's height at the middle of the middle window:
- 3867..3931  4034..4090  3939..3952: 1.7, 34.2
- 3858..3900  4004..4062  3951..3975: 7.4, 37.9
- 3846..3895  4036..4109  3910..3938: 3.6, 30.5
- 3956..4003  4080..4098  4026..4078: -2.0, 45.1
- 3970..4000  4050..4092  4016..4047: -2.9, 43.5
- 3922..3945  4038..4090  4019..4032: -2.6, 39.8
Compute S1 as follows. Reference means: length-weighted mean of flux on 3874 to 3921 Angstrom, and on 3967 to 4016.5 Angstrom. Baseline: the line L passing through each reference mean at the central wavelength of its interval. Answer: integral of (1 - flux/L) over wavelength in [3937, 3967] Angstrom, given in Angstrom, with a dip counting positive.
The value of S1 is 5.8 Angstrom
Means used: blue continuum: 30.4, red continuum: 39.6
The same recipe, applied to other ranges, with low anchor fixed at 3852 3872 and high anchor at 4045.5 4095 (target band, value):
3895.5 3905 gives -1.67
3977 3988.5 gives -0.58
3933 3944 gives 4.66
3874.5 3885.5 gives 0.56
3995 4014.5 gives -2.61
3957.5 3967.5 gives 3.37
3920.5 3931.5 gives 1.87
